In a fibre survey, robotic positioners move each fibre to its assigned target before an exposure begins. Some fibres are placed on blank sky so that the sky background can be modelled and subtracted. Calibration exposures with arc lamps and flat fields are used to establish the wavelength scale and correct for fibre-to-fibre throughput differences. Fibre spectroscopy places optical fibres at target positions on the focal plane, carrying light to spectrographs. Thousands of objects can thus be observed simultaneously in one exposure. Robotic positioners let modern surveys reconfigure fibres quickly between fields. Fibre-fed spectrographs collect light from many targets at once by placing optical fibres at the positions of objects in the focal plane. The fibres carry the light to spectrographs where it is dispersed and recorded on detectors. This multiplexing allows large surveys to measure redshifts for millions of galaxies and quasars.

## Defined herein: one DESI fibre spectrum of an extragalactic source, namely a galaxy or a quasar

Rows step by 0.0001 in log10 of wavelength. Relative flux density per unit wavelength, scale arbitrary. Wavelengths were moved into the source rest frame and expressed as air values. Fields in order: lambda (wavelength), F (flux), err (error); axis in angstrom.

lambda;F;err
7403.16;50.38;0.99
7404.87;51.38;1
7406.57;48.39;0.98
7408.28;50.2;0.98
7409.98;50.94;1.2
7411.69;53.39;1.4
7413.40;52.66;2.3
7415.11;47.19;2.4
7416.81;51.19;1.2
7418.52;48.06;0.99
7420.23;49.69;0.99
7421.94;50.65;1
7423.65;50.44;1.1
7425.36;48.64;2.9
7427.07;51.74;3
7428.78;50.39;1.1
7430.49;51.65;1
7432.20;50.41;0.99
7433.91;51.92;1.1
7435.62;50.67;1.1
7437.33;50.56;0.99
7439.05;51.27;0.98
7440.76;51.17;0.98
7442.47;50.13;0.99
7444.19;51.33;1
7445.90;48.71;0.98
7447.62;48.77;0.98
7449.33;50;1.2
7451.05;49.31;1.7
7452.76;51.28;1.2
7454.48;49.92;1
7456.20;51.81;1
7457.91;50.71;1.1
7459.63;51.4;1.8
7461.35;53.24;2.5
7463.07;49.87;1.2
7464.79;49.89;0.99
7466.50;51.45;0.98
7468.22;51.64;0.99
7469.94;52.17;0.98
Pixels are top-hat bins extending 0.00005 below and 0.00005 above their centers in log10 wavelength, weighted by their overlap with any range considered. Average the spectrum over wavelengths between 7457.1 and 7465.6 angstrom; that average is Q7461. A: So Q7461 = 51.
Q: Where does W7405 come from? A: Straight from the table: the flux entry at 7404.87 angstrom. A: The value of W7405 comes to 51.38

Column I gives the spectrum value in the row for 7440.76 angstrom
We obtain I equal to 51.17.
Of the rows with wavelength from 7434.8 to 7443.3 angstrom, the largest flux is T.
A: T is 51.27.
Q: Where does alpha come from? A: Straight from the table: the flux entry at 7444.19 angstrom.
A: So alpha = 51.33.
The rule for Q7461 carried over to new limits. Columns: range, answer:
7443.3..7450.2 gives 49.7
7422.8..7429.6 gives 50.3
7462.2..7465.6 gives 49.8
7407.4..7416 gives 50.9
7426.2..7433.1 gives 51.1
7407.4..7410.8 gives 50.6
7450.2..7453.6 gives 50.4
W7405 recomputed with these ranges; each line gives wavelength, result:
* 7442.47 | 50.13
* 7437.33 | 50.56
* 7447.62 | 48.77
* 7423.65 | 50.44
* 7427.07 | 51.74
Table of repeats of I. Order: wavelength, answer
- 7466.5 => 51.45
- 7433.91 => 51.92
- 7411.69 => 53.39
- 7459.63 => 51.4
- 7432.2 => 50.41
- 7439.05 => 51.27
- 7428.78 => 50.39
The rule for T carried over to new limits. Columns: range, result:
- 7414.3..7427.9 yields 51.74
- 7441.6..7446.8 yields 51.33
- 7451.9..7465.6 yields 53.24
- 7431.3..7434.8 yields 51.92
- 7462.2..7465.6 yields 49.89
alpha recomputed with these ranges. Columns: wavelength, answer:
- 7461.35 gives 53.24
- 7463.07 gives 49.87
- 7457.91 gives 50.71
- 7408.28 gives 50.2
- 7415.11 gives 47.19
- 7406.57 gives 48.39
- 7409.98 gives 50.94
